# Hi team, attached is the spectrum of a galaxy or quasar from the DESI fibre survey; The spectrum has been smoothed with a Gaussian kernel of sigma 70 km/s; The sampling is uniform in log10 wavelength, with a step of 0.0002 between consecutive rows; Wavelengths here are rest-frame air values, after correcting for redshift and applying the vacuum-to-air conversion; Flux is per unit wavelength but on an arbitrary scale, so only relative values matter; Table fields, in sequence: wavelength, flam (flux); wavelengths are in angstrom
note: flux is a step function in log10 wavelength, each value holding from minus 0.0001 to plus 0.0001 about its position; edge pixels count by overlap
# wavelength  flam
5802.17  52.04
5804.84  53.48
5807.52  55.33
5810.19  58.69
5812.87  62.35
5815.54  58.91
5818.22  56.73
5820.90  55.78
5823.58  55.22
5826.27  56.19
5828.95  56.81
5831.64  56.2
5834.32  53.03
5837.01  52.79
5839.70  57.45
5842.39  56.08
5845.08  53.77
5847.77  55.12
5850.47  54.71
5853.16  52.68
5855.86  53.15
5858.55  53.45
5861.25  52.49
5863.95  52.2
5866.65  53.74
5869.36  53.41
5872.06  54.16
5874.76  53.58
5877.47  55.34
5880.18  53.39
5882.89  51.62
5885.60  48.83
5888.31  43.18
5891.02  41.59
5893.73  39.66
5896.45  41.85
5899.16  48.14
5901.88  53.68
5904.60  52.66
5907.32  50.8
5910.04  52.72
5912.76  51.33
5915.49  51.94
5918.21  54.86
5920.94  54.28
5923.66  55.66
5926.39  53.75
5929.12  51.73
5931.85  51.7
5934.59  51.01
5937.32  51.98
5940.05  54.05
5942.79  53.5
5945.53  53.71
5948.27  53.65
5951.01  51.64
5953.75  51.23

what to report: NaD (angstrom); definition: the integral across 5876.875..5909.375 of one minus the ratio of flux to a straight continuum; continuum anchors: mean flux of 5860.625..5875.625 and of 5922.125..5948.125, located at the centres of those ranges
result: 3.0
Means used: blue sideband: 53.3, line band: 48.3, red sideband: 53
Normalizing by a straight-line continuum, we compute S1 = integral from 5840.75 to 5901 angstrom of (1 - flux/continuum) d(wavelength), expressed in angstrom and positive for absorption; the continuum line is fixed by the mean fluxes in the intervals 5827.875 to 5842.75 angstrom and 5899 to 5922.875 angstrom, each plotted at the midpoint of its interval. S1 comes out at 3.4 angstrom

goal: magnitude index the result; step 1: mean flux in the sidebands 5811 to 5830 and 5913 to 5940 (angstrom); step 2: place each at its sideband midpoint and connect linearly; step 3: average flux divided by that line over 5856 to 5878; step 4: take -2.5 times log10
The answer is 0.040 mag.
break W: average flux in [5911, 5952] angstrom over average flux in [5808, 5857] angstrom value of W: 0.9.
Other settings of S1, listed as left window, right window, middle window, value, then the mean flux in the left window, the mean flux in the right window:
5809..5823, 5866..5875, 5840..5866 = 0.63 angstrom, 58.3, 53.7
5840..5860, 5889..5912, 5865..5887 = -0.91 angstrom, 54.3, 47.6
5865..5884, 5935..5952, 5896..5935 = 0.91 angstrom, 53.6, 53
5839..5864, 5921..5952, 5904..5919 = 0.30 angstrom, 54.1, 53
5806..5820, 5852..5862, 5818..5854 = 0.21 angstrom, 58.3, 53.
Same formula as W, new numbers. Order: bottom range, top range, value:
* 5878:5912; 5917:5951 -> 1.10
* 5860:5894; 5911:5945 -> 1.05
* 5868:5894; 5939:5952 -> 1.07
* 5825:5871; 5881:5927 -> 0.92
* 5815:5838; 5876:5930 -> 0.90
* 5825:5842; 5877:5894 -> 0.86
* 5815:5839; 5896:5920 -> 0.92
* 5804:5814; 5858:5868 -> 0.92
